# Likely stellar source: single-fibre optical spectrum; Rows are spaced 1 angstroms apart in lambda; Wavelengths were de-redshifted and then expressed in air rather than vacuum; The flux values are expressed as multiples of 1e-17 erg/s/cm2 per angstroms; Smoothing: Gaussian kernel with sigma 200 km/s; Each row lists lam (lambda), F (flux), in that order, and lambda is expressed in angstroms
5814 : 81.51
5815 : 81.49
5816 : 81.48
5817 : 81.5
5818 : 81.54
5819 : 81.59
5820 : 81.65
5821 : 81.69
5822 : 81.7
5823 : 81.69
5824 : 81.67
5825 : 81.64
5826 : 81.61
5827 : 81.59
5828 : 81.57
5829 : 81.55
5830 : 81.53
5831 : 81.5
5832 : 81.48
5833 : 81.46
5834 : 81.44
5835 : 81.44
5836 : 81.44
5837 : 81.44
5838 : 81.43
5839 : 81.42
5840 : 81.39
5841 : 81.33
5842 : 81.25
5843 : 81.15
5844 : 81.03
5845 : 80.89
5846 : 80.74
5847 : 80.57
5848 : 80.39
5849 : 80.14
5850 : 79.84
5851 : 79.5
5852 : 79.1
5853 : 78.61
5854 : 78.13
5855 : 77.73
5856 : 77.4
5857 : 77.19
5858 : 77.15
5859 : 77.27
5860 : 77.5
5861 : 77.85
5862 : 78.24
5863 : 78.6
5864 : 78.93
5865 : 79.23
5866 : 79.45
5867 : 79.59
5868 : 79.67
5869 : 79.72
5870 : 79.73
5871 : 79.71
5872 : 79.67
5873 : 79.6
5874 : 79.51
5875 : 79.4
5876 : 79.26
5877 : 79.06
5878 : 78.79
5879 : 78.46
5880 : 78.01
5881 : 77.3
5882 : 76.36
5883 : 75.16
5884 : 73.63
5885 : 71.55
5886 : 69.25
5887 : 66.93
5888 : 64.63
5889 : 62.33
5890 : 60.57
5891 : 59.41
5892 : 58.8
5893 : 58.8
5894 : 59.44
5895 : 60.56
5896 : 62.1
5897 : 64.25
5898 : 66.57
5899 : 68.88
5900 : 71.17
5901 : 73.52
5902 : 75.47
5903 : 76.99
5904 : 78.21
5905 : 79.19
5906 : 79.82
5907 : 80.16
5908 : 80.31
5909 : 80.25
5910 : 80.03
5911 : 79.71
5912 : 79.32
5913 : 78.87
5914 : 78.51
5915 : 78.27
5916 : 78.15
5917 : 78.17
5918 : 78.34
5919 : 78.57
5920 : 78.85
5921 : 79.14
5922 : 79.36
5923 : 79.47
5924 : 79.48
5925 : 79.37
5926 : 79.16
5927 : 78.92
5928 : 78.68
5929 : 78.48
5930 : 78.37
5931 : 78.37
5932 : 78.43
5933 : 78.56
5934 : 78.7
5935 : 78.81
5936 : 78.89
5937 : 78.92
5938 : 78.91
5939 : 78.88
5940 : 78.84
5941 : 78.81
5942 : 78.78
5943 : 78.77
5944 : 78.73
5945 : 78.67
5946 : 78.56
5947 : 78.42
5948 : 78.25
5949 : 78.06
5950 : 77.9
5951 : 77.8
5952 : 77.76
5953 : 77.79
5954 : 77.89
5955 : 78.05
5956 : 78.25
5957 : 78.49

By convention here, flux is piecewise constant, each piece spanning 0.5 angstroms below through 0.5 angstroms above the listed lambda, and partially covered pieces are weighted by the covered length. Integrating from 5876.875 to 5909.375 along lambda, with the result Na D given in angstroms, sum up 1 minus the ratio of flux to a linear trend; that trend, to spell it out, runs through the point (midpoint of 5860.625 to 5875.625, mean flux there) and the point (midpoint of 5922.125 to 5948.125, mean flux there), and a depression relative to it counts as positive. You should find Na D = 3.3 angstroms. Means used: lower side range 79.3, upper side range 78.8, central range 71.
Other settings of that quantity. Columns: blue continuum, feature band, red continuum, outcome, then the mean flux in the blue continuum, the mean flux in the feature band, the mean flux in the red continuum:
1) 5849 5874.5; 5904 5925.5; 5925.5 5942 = -0.12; 78.8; 79.2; 78.7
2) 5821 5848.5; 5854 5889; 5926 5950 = 1.52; 81.4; 76.9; 78.6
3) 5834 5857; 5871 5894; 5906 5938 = 2.21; 80.2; 72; 79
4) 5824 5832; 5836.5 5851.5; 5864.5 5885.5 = -0.07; 81.6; 80.8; 78.2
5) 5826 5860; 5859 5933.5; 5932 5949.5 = 3.69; 80.3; 75.5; 78.7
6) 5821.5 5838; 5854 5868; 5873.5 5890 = -0.23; 81.5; 78.2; 73.9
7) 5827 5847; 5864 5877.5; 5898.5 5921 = 0.03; 81.3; 79.5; 77.8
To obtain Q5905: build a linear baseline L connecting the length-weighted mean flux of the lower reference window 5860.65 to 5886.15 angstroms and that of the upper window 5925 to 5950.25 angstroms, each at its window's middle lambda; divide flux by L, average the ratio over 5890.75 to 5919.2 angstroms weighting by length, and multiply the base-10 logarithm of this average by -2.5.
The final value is 0.07 mag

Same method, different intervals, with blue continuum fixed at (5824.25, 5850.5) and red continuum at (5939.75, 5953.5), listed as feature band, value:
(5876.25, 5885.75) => 0.051 mag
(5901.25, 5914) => 0.007 mag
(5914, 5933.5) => 0.003 mag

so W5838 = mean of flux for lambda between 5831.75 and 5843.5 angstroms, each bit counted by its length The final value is 81.4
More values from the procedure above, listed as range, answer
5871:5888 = 76.1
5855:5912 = 74.4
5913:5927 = 78.8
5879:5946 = 75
